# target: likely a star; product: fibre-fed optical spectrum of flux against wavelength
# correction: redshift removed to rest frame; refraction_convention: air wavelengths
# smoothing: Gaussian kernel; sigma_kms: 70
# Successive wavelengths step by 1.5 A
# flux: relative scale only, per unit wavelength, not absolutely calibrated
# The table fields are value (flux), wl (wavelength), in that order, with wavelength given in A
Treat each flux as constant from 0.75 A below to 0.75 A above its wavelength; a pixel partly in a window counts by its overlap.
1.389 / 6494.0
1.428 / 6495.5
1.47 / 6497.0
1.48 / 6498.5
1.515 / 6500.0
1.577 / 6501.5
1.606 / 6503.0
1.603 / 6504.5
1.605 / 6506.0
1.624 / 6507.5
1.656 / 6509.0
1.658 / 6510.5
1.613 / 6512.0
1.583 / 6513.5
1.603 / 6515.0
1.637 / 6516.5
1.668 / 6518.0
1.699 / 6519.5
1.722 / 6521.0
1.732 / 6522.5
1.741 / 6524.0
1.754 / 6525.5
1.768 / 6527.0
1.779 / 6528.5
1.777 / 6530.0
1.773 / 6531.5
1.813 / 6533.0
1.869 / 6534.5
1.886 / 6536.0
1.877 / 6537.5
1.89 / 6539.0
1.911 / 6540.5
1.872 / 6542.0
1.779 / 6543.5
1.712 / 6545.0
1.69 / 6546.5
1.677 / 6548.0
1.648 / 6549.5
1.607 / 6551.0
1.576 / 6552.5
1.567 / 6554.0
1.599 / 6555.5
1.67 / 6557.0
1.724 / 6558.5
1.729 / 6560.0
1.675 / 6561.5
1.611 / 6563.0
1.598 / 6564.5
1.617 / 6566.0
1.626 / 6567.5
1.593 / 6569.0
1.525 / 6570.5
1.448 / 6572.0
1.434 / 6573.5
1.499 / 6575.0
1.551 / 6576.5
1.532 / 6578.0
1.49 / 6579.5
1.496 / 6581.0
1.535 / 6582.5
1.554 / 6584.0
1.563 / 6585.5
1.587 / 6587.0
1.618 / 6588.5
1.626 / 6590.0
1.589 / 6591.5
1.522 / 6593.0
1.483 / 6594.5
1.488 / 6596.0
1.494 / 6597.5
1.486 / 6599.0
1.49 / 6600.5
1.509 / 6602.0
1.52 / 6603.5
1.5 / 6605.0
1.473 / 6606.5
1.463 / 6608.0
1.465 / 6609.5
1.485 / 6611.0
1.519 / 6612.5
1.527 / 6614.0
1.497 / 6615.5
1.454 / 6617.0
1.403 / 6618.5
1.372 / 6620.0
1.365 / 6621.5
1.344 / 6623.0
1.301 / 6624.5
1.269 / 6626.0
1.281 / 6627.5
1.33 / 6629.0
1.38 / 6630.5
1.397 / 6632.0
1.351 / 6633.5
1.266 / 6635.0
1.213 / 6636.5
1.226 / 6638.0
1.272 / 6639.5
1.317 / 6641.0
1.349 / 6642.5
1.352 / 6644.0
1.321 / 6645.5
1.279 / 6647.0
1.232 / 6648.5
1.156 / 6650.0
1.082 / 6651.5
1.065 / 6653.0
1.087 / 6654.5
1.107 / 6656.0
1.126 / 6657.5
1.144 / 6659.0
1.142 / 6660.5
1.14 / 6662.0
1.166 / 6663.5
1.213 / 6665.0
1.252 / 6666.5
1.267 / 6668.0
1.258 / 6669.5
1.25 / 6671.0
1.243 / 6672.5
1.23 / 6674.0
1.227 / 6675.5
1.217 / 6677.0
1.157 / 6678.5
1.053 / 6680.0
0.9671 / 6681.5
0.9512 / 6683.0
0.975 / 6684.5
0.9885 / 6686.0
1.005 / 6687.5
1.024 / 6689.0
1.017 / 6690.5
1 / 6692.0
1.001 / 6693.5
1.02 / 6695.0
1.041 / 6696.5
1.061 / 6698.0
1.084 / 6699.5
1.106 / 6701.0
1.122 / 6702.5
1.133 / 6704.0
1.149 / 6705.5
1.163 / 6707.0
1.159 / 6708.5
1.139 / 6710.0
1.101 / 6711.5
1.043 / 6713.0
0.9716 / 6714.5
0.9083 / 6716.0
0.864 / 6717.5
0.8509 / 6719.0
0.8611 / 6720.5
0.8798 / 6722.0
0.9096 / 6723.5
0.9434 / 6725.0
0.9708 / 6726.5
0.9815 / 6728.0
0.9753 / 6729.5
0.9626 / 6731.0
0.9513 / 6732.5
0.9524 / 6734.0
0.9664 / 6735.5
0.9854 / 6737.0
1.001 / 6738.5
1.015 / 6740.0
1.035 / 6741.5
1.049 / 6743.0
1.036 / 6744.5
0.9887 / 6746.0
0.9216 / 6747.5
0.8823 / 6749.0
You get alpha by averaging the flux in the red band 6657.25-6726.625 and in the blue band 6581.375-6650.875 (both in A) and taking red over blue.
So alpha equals 0.76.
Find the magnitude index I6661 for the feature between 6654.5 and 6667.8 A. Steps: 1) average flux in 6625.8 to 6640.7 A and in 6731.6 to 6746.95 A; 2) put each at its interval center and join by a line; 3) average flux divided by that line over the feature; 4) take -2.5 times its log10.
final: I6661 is 0.05 mag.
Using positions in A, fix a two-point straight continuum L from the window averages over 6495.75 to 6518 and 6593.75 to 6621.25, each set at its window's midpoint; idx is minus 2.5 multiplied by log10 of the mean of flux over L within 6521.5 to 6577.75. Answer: -0.10 mag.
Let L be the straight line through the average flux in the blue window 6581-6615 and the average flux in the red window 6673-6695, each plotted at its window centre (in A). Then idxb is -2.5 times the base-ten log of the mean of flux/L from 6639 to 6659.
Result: 0.04 mag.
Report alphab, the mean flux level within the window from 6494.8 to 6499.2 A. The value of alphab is 1.46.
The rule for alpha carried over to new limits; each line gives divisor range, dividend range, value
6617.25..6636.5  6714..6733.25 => 0.69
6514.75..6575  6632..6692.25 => 0.69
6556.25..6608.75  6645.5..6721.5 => 0.71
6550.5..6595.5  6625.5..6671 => 0.78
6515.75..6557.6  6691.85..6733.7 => 0.58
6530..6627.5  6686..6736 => 0.64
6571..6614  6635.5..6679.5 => 0.80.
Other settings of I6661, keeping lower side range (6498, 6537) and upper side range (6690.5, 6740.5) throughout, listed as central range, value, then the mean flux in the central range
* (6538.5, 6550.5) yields -0.11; 1.77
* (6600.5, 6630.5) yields -0.06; 1.43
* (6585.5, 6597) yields -0.09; 1.56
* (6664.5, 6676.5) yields -0.07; 1.24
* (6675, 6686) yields 0.06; 1.07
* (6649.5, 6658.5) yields 0.11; 1.1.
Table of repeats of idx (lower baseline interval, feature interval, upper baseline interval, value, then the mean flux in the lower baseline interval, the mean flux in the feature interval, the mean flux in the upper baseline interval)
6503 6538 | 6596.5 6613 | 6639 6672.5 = -0.070 mag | 1.71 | 1.49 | 1.21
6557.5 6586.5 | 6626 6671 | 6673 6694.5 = -0.013 mag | 1.57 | 1.23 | 1.06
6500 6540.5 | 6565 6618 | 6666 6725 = -0.054 mag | 1.71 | 1.52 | 1.07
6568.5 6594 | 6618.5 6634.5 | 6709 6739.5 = 0.012 mag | 1.54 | 1.34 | 0.963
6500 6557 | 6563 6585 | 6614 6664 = -0.009 mag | 1.7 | 1.54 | 1.27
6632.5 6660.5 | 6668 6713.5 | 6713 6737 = -0.042 mag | 1.22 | 1.1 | 0.935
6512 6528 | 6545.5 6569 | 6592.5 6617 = -0.025 mag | 1.69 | 1.64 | 1.49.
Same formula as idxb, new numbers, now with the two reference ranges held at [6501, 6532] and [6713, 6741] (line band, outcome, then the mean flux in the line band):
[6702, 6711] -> -0.128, 1.14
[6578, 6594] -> -0.089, 1.56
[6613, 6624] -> -0.080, 1.42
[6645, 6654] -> 0.029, 1.18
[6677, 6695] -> 0.068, 1.02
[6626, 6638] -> -0.028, 1.31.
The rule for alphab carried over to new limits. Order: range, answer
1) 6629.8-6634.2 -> 1.38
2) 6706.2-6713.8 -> 1.12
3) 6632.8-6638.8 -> 1.26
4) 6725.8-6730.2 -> 0.976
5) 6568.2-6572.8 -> 1.52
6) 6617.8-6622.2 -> 1.38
